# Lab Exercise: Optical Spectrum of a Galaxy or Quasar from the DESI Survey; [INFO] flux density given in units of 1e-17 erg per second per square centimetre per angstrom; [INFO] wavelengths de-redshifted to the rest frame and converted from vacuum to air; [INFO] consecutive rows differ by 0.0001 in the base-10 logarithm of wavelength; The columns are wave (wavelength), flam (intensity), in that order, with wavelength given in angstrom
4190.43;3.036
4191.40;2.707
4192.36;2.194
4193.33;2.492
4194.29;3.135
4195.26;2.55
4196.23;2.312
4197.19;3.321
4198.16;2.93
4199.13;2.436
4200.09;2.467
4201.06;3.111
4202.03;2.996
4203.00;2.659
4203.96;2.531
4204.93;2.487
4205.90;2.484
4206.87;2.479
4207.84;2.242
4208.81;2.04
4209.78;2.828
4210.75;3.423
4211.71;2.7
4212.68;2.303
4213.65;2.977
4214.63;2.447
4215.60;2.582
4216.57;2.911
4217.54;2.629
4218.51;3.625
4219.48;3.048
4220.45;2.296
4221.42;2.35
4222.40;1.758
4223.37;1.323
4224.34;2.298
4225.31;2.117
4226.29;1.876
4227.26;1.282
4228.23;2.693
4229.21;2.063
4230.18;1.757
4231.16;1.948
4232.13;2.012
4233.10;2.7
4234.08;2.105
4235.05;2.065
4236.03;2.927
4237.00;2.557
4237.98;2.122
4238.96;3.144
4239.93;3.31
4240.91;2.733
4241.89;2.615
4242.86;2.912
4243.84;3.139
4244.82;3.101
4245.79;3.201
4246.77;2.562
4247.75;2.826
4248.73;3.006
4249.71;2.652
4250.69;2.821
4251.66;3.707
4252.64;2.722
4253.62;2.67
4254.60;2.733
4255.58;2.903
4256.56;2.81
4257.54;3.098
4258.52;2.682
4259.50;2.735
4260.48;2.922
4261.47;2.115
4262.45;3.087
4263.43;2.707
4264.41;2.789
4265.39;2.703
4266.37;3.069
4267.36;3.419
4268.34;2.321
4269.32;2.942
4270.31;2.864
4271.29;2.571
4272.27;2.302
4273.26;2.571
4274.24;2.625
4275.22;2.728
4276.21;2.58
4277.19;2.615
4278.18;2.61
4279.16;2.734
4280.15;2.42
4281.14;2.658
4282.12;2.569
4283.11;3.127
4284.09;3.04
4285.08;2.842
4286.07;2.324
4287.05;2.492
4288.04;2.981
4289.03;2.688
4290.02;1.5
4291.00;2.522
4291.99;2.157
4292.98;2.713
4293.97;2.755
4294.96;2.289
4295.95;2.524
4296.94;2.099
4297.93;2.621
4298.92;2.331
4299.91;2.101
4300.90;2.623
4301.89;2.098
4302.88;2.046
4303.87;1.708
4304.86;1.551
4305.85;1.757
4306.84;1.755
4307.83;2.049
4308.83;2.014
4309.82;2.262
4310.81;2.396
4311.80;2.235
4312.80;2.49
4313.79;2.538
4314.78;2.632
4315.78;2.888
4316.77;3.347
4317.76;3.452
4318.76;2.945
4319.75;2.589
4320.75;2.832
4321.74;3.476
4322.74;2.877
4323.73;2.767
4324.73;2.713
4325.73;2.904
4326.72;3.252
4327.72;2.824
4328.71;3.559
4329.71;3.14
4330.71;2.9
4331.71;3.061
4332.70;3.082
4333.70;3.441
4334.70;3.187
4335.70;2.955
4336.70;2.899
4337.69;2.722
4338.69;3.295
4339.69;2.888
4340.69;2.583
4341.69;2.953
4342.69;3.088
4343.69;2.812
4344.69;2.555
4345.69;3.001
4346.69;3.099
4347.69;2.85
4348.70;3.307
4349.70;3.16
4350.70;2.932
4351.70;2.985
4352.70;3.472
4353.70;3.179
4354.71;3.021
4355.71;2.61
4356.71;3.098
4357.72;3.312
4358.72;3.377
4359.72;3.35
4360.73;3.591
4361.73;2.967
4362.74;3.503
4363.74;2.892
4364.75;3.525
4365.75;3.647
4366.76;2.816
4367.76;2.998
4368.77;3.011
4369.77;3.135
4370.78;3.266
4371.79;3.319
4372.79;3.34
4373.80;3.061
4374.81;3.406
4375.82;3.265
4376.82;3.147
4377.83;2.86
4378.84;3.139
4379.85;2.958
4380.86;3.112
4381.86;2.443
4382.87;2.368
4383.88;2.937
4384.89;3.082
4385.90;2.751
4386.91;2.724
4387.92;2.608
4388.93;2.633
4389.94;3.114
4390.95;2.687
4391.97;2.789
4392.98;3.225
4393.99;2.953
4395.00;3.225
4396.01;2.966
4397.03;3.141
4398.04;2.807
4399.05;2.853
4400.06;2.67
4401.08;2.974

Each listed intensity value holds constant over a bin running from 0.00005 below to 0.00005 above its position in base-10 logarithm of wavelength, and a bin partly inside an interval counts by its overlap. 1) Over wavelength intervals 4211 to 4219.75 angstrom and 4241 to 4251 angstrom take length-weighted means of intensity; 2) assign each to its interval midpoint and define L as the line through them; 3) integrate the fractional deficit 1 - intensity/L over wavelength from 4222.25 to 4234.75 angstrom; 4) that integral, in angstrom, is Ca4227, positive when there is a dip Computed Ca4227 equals 3.7 angstrom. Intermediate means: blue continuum 2.81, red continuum 2.88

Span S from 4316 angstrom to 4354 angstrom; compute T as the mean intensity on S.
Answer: 3.03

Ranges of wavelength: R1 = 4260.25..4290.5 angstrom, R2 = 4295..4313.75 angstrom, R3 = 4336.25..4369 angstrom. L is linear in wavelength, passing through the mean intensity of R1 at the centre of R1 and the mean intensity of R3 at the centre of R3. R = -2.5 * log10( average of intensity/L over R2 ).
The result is 0.29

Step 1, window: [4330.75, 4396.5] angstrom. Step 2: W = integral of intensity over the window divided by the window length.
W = 3.04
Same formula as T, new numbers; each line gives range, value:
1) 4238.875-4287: 2.8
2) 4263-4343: 2.66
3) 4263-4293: 2.65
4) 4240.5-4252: 2.93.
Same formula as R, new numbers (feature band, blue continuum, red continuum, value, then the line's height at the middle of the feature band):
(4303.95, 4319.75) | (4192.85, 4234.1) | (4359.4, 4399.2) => 0.17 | 2.81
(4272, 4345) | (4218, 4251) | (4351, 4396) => 0.06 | 2.8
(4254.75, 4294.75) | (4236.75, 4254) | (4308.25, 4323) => 0.05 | 2.82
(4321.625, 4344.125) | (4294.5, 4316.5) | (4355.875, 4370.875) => -0.12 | 2.7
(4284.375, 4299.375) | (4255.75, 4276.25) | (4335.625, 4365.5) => 0.16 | 2.85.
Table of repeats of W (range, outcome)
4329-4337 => 3.1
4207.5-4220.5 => 2.74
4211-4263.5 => 2.6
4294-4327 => 2.49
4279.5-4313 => 2.34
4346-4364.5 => 3.15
